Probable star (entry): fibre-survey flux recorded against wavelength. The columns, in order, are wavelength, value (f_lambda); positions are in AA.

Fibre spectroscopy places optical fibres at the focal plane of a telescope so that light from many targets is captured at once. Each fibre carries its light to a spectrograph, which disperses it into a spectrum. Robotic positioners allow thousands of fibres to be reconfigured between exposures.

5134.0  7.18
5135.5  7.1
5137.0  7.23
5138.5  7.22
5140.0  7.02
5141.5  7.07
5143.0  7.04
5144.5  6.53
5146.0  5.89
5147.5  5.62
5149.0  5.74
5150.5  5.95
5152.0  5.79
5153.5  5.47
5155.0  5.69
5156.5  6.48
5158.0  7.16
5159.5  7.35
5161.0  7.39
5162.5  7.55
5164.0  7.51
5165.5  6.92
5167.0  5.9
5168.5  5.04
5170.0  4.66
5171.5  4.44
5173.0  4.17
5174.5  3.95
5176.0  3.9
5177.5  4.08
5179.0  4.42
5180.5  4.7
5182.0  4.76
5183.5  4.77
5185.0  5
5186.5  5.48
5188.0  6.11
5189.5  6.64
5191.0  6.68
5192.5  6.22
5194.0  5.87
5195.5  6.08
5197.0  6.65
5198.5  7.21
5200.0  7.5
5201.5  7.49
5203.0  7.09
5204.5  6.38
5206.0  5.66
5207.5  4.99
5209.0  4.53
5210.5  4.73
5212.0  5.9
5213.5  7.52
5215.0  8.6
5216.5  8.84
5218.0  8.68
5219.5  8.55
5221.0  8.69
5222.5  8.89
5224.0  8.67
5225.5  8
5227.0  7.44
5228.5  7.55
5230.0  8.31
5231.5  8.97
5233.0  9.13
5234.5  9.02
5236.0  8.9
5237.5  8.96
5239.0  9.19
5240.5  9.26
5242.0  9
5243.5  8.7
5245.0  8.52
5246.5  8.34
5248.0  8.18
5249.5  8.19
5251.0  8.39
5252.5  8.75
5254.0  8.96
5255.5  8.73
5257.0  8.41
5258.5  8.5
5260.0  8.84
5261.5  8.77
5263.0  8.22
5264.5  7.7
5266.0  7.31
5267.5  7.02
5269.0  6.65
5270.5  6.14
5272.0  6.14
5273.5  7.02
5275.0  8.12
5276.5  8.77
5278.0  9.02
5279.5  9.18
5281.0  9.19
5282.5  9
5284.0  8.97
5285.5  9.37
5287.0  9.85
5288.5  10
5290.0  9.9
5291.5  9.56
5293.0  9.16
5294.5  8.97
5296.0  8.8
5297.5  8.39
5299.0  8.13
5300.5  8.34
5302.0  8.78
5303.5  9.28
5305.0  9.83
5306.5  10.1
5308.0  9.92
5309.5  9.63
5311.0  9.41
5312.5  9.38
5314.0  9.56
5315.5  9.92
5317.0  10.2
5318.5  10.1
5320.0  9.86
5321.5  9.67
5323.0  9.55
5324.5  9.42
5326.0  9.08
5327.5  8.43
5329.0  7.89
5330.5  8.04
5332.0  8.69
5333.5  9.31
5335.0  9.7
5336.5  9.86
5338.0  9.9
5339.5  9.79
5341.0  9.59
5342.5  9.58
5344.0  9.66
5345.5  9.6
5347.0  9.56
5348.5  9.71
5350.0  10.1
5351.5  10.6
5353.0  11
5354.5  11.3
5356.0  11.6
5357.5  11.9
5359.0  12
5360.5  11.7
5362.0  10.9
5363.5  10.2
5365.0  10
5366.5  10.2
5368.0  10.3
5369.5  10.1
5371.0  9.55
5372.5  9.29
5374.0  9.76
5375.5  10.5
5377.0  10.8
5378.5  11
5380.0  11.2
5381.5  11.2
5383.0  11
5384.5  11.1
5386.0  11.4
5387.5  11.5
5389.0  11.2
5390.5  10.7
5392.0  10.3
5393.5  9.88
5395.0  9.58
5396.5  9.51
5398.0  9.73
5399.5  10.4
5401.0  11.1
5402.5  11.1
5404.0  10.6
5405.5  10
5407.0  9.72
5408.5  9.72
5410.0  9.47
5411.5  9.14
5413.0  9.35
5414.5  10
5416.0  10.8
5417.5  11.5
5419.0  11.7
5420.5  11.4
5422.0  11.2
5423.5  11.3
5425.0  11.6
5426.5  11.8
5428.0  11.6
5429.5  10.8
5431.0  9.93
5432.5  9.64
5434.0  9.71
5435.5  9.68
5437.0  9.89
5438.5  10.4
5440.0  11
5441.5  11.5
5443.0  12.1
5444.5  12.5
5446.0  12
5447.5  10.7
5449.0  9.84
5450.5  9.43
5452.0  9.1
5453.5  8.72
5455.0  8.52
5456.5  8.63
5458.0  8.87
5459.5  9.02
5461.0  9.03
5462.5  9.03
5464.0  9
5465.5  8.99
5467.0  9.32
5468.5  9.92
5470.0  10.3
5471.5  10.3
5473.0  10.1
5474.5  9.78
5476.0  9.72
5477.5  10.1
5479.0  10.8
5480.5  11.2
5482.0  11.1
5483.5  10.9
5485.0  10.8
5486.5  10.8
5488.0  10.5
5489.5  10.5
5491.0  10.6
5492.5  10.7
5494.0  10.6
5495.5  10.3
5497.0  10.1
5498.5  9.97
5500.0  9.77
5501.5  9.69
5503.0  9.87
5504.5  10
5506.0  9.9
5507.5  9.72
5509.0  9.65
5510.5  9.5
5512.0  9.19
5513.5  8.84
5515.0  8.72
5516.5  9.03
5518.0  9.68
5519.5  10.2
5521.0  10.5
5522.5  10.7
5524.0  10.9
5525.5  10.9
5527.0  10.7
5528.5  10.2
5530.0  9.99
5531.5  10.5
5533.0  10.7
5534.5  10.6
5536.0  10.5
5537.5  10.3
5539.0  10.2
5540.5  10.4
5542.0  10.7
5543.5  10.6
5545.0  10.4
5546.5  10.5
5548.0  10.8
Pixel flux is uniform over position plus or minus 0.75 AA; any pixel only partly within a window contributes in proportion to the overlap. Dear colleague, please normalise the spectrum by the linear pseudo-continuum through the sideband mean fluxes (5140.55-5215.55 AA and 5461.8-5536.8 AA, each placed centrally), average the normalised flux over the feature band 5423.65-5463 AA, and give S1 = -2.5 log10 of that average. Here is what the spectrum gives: -0.09 mag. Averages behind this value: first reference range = 5.96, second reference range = 10.1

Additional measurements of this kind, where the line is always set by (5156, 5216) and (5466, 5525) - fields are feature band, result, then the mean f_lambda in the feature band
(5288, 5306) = -0.219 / 9.1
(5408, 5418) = -0.111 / 9.97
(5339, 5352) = -0.206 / 9.78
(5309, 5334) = -0.196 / 9.3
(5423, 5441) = -0.149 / 10.6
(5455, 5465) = 0.086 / 8.9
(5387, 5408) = -0.179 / 10.4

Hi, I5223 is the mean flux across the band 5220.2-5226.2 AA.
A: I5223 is 8.57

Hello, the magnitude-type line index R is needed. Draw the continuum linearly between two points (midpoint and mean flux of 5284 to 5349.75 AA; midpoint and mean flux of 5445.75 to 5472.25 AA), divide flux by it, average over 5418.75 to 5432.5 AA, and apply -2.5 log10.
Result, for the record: -0.183 mag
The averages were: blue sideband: 9.38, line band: 11.2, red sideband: 9.44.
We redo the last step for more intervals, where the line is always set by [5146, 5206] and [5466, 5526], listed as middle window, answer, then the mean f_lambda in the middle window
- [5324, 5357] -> -0.20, 9.67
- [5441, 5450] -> -0.20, 11.4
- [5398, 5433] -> -0.17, 10.6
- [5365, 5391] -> -0.23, 10.6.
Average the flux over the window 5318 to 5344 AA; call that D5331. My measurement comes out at 9.32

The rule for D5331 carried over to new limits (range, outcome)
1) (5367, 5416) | 10.3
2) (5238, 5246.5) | 8.88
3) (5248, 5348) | 8.93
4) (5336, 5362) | 10.5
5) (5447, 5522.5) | 9.84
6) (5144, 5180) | 5.72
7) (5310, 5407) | 10.1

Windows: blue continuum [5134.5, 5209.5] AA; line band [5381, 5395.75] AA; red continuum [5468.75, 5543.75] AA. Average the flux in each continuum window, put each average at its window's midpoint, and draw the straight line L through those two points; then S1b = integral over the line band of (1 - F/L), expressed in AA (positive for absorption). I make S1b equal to -3.5 AA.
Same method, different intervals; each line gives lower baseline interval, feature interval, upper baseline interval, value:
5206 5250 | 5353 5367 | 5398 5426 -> -1.80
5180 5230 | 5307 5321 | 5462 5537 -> -3.12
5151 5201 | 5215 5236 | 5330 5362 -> -4.30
